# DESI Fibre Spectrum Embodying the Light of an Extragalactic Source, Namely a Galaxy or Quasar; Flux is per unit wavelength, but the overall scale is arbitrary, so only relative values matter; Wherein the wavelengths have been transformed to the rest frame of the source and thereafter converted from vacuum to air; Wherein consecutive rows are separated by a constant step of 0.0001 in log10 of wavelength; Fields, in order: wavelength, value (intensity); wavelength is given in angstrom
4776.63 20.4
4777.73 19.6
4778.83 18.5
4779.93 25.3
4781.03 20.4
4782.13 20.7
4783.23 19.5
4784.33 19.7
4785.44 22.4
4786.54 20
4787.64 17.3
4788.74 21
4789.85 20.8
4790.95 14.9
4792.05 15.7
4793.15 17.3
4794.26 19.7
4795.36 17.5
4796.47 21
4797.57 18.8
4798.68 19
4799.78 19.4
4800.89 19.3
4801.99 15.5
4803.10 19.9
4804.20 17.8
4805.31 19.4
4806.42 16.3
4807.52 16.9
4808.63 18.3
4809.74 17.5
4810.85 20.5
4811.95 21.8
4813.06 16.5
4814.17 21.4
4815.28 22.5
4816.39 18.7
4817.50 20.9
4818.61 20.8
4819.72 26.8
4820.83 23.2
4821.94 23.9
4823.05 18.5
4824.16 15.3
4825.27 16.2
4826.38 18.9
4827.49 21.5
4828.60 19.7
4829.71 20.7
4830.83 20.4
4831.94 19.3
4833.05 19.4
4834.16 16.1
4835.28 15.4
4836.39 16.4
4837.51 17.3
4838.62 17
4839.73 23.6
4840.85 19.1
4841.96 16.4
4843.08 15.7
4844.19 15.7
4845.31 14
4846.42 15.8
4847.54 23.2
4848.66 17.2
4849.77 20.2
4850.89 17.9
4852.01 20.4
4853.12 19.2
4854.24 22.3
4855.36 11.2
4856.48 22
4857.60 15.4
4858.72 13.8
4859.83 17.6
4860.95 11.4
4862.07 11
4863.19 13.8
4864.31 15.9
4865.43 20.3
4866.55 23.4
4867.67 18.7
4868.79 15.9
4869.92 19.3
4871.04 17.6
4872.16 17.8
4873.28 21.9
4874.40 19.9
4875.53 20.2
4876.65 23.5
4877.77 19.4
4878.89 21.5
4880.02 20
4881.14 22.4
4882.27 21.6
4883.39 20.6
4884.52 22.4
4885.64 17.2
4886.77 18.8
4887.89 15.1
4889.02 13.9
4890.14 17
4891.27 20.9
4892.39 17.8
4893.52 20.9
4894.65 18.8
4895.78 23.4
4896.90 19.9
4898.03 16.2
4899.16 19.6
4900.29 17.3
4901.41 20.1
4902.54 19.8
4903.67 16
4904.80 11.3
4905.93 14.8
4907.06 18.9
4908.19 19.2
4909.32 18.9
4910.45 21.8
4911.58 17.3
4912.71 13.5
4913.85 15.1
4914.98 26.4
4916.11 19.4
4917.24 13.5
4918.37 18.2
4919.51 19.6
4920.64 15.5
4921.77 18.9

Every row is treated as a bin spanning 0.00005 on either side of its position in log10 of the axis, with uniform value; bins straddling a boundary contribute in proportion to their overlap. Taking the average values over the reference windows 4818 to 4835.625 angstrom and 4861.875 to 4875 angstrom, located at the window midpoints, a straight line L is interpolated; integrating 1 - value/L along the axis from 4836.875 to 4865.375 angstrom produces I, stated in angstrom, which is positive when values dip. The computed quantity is 2.6 angstrom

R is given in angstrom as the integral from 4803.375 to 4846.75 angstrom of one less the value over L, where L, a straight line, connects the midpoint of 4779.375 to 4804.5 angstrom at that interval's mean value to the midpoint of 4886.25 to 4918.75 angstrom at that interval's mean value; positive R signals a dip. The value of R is 0.1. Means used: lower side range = 19.3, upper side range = 18.1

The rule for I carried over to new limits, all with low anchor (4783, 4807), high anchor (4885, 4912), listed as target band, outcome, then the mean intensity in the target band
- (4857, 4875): 1.18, 17.1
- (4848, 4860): 0.27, 18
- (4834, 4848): 0.84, 17.4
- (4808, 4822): -1.69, 20.9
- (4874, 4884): -1.52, 21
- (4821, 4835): -0.49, 19.2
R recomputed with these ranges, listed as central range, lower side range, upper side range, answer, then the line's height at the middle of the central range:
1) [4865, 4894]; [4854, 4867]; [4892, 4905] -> -3.47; 17.5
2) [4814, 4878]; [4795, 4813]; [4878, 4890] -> 1.16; 19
